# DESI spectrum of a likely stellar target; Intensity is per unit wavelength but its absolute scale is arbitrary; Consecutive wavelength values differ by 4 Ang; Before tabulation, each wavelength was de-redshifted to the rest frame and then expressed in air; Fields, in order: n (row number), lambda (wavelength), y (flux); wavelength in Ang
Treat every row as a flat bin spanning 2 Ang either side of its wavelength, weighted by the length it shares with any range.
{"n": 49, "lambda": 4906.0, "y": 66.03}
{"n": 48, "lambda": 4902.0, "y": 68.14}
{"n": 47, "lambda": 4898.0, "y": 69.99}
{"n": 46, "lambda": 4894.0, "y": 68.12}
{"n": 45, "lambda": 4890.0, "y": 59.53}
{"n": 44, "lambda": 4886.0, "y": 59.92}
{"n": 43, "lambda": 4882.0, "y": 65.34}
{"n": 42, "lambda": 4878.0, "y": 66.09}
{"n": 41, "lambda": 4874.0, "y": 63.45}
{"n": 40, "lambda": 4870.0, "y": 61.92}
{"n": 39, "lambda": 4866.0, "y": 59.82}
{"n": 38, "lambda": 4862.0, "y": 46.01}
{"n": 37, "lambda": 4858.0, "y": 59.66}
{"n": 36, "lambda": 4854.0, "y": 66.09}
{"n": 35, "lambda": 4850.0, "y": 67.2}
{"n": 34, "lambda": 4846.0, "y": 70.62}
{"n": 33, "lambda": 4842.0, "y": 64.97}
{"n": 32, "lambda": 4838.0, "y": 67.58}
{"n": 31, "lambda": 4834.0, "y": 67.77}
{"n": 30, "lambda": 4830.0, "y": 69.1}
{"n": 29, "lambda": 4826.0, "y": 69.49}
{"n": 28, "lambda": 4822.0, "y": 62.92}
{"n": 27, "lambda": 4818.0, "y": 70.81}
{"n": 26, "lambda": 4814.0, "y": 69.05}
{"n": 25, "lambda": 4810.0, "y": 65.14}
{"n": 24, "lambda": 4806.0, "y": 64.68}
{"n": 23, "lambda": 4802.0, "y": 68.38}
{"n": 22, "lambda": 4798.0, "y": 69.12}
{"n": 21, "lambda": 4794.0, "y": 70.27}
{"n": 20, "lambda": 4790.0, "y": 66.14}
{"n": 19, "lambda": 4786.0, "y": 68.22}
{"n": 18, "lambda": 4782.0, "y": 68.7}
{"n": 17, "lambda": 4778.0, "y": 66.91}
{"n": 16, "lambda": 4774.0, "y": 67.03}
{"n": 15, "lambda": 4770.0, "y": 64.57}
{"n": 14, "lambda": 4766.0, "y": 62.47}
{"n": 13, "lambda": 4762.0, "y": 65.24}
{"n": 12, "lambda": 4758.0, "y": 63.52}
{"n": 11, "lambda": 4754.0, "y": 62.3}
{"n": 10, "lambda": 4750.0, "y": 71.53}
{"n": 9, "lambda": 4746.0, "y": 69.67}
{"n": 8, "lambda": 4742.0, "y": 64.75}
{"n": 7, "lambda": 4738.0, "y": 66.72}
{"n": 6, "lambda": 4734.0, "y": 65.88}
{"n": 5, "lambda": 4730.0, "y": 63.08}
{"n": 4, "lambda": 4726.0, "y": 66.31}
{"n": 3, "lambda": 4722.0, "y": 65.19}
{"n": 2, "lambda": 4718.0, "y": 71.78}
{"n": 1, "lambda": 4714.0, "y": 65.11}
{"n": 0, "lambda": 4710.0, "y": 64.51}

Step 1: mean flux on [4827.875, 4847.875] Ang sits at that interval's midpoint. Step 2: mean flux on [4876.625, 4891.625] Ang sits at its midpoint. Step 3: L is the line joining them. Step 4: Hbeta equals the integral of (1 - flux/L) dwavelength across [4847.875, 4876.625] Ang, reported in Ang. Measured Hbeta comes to 2.0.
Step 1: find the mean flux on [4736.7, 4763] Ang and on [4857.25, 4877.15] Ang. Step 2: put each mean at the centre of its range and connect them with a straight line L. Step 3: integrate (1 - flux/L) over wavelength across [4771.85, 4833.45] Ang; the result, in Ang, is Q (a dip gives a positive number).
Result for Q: -4.87 Ang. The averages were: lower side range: 66.3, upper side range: 58.5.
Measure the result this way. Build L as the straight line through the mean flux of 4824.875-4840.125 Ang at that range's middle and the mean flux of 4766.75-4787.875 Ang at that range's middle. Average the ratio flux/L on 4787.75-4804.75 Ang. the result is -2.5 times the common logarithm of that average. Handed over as -0.02 mag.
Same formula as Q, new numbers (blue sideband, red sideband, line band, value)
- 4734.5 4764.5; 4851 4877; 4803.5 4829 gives -1.8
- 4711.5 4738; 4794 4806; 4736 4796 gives 0.8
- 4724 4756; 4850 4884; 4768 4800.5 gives -1.5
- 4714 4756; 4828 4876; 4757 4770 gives 0.4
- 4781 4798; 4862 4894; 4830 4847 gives -0.8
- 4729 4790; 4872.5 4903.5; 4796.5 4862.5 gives -0.7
